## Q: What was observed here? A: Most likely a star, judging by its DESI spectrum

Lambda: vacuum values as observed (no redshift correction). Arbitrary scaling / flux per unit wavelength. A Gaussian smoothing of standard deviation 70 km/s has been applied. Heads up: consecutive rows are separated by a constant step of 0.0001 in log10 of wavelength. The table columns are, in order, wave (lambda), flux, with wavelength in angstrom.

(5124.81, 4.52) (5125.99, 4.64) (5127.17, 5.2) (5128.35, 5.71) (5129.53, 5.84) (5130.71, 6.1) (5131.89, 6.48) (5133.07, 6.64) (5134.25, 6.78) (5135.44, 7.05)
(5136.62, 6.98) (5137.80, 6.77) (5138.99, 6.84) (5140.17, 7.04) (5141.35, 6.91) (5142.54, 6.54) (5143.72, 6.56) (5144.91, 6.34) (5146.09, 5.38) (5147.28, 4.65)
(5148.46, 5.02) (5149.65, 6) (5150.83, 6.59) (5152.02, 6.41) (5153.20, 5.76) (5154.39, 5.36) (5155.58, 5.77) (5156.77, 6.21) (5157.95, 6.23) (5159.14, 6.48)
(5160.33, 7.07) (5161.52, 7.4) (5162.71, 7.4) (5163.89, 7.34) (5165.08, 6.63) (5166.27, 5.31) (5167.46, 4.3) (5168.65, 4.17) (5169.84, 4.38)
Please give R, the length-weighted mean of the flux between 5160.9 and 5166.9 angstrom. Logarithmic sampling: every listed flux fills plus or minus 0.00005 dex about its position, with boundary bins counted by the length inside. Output 6.81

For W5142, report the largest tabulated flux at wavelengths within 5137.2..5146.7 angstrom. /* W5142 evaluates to 7.04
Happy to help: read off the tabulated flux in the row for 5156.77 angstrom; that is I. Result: 6.21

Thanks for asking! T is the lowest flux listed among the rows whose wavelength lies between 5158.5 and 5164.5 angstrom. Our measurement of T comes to 6.48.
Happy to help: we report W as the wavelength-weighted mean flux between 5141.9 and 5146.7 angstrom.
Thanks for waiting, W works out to 6.2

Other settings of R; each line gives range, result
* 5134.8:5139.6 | 6.9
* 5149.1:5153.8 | 6.2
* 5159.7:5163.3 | 7.28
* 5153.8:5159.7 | 6.01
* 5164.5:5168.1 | 5.39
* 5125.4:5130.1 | 5.35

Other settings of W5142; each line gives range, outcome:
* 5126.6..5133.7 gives 6.64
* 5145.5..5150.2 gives 6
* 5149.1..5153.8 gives 6.59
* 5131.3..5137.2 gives 7.05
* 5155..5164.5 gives 7.4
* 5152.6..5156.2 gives 5.77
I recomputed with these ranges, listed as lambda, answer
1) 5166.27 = 5.31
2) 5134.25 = 6.78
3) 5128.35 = 5.71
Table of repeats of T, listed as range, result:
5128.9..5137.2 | 5.84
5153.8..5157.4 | 5.36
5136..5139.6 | 6.77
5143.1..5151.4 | 4.65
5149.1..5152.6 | 6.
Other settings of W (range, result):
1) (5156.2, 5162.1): 6.68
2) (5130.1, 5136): 6.6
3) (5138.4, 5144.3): 6.78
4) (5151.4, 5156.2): 5.82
